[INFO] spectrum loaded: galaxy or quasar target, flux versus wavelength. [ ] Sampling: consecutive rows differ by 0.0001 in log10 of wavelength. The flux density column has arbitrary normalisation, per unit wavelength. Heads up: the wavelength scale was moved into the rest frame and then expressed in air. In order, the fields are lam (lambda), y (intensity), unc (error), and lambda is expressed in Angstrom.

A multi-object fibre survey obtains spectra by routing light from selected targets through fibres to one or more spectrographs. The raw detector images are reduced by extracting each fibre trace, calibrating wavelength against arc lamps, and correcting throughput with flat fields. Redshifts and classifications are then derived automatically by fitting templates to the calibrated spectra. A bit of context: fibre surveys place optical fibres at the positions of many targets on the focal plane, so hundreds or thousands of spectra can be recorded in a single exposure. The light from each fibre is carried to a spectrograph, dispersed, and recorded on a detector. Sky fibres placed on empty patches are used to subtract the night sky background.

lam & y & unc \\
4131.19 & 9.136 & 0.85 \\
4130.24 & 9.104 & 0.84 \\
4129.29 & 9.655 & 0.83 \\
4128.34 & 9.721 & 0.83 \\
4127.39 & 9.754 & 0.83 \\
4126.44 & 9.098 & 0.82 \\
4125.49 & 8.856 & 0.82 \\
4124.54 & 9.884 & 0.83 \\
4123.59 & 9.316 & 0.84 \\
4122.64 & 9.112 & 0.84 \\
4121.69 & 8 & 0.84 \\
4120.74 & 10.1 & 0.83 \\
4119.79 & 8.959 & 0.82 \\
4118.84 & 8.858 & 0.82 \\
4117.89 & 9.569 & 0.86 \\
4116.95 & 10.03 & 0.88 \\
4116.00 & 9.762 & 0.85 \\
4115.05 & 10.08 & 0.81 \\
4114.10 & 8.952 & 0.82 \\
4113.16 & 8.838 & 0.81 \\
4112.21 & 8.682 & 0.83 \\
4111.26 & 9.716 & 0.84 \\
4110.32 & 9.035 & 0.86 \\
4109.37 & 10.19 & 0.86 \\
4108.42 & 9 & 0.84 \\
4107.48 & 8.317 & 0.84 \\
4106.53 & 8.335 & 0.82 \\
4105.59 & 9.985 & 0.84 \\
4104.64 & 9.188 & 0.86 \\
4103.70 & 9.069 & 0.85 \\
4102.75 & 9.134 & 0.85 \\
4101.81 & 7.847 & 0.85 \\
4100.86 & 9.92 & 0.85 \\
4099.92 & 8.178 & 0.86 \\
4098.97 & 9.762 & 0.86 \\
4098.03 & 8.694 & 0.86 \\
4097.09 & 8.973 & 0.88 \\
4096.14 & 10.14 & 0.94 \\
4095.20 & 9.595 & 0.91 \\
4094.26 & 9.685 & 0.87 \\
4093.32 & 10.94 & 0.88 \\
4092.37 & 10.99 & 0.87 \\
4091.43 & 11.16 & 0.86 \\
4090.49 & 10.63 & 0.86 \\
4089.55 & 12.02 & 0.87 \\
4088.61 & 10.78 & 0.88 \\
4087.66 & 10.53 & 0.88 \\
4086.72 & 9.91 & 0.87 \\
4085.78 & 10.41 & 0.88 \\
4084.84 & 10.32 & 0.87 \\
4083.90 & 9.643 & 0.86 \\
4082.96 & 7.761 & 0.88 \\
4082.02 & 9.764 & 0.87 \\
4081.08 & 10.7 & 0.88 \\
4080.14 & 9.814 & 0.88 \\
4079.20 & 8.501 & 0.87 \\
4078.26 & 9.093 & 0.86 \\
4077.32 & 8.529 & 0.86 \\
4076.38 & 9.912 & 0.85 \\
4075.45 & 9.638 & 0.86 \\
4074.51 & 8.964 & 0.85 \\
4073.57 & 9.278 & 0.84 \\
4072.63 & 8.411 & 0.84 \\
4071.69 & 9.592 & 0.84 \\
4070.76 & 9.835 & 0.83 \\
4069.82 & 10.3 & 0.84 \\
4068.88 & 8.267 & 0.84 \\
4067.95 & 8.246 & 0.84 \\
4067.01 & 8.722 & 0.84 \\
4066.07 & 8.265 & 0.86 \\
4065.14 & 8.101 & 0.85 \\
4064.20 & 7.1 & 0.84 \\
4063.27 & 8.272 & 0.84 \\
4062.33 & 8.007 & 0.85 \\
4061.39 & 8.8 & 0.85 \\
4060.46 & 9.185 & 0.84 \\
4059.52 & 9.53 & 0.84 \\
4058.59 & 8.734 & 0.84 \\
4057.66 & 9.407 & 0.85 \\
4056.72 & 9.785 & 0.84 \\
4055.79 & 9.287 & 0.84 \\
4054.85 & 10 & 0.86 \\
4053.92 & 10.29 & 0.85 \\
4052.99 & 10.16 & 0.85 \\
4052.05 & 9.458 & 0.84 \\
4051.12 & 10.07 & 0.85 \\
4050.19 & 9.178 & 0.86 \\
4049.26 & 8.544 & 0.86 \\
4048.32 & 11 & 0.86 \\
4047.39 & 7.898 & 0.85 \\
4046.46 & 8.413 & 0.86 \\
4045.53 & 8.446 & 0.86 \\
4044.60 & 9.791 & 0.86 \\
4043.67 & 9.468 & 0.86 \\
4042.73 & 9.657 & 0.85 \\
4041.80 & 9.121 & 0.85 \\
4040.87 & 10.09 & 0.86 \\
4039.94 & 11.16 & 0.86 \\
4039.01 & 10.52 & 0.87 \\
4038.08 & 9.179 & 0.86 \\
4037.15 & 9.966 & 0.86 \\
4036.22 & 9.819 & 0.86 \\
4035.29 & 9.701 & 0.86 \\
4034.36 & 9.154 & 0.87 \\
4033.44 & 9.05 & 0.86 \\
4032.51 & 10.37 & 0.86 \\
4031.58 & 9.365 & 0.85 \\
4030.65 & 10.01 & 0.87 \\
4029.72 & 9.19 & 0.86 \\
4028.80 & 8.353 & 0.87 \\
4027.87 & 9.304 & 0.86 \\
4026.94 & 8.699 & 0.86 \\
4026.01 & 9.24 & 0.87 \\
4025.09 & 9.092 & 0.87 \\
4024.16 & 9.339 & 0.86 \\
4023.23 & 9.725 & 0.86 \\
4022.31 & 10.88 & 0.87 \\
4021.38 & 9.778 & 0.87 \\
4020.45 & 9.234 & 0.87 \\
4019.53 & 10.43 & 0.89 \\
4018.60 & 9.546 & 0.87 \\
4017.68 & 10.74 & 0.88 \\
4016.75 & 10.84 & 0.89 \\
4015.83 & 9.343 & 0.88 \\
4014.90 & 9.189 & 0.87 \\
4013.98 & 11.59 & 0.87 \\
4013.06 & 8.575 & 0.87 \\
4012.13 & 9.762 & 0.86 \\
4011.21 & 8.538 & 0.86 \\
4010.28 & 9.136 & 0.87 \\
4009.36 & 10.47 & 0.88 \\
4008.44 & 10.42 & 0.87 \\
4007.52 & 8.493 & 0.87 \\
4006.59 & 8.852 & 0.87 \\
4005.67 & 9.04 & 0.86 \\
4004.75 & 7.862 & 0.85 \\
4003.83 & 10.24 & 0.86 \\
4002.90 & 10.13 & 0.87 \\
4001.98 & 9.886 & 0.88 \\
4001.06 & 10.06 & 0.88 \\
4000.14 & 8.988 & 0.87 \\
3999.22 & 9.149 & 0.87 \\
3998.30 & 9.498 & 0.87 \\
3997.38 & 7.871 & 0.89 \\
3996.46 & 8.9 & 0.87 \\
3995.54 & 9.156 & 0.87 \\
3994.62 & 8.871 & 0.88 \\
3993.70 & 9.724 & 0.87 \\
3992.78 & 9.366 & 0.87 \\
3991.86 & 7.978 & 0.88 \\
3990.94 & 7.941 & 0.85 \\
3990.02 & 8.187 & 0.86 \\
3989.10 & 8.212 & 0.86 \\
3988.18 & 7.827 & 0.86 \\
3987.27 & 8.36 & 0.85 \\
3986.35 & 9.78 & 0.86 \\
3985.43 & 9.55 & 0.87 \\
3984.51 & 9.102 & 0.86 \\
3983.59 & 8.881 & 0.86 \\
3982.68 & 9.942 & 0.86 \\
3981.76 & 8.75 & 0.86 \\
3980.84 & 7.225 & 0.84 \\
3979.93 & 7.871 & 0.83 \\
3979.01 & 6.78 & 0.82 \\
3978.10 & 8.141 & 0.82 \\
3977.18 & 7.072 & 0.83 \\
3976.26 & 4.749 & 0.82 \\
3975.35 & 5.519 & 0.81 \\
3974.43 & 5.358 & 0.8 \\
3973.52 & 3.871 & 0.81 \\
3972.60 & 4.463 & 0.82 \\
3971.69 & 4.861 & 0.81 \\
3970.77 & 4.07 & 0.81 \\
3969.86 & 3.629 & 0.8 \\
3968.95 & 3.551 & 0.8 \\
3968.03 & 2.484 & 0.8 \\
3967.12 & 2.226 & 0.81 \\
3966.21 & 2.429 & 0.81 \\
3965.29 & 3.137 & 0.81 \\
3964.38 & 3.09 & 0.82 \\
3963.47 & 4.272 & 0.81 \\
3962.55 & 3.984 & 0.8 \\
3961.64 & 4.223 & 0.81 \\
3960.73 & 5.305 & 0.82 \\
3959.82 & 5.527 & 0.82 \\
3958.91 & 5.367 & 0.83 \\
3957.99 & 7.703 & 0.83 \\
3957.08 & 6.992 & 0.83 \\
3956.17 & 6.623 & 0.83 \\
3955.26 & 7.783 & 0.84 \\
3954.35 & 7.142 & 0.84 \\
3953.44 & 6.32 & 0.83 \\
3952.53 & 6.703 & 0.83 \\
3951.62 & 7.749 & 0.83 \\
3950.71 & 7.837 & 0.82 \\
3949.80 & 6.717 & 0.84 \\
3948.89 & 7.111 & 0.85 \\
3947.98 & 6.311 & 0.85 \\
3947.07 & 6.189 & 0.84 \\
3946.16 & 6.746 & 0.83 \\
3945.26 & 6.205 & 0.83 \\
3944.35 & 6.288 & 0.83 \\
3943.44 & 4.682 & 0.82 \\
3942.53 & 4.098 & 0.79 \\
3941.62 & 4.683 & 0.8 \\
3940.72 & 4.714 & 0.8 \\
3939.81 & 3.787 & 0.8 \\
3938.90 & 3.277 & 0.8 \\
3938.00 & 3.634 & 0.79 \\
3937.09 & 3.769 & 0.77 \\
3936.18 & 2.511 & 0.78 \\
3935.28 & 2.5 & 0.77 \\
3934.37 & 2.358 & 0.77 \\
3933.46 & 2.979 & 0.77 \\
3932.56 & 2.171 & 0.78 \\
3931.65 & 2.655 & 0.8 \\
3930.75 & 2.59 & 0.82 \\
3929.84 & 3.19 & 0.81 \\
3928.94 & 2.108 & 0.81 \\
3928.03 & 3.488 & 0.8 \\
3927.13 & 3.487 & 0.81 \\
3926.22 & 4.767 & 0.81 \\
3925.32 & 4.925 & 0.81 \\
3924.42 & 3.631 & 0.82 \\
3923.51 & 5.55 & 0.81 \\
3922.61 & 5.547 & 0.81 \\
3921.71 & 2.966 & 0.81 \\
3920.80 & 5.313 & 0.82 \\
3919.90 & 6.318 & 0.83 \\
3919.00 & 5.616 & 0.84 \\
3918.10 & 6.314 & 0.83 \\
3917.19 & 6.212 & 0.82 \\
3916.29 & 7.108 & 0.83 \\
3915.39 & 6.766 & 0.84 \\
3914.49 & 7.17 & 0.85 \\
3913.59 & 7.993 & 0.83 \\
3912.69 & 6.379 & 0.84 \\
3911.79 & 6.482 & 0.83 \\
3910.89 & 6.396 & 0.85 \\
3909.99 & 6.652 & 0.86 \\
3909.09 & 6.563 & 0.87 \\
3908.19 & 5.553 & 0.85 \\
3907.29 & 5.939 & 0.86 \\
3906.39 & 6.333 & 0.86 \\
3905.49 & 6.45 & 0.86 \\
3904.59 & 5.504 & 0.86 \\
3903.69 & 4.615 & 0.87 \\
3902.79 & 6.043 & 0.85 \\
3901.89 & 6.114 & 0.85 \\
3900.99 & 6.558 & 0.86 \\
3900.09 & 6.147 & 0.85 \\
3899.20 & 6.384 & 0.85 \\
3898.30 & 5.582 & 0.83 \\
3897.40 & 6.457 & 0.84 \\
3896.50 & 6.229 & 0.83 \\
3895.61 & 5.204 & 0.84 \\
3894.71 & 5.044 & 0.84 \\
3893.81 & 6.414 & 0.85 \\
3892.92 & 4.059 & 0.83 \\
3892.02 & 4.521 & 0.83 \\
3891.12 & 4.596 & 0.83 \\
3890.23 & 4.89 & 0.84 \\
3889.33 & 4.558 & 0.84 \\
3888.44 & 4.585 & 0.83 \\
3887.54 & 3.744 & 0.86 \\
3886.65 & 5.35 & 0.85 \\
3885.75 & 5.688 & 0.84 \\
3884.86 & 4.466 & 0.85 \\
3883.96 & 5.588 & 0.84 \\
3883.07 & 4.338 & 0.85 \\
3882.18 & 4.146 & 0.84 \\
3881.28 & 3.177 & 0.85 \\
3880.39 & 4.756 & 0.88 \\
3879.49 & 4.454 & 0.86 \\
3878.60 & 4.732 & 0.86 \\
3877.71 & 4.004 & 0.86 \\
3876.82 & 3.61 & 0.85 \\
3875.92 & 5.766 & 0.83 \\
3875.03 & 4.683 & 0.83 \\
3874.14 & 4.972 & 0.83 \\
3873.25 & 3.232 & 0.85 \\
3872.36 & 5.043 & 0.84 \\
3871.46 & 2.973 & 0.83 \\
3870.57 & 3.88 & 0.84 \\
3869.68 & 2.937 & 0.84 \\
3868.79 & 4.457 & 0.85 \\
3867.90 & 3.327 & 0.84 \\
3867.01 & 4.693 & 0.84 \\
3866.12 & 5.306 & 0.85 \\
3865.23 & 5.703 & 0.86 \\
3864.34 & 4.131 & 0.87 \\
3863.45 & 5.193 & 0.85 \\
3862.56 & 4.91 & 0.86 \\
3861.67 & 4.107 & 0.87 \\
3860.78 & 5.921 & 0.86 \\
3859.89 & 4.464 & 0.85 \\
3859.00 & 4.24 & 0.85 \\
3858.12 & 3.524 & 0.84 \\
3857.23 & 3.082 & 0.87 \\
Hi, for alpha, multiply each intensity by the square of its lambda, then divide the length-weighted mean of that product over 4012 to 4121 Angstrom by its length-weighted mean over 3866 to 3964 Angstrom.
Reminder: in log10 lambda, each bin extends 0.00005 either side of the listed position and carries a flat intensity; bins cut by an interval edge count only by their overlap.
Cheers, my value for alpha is 2.00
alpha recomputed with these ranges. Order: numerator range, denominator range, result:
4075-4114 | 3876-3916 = 1.93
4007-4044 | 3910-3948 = 2.13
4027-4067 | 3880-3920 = 1.77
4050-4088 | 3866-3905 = 2.10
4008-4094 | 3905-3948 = 2.06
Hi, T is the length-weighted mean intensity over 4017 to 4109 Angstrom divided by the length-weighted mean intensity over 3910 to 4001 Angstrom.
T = 1.60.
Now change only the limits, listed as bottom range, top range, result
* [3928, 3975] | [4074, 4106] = 2.08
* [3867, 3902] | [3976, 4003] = 1.80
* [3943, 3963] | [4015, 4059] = 1.51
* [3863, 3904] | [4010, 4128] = 1.95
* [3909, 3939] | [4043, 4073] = 1.94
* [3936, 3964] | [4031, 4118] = 1.67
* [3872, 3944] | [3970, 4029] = 1.76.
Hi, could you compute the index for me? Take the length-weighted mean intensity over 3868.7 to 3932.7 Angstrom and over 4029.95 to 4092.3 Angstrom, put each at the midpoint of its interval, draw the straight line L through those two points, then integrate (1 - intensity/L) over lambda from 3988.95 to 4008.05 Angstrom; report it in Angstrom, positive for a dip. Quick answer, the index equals -3.1 Angstrom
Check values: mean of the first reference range 5.05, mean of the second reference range 9.48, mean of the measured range 8.99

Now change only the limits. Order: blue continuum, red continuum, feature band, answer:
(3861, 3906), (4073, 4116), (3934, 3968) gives 6.76 Angstrom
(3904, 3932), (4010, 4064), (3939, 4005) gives 5.20 Angstrom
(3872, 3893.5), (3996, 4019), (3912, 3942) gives 8.41 Angstrom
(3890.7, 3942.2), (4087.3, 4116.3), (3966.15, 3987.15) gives 1.13 Angstrom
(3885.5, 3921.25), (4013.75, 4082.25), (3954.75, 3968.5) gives 4.73 Angstrom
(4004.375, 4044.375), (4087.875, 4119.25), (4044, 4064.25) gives 0.83 Angstrom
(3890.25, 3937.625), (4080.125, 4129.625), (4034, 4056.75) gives -3.97 Angstrom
